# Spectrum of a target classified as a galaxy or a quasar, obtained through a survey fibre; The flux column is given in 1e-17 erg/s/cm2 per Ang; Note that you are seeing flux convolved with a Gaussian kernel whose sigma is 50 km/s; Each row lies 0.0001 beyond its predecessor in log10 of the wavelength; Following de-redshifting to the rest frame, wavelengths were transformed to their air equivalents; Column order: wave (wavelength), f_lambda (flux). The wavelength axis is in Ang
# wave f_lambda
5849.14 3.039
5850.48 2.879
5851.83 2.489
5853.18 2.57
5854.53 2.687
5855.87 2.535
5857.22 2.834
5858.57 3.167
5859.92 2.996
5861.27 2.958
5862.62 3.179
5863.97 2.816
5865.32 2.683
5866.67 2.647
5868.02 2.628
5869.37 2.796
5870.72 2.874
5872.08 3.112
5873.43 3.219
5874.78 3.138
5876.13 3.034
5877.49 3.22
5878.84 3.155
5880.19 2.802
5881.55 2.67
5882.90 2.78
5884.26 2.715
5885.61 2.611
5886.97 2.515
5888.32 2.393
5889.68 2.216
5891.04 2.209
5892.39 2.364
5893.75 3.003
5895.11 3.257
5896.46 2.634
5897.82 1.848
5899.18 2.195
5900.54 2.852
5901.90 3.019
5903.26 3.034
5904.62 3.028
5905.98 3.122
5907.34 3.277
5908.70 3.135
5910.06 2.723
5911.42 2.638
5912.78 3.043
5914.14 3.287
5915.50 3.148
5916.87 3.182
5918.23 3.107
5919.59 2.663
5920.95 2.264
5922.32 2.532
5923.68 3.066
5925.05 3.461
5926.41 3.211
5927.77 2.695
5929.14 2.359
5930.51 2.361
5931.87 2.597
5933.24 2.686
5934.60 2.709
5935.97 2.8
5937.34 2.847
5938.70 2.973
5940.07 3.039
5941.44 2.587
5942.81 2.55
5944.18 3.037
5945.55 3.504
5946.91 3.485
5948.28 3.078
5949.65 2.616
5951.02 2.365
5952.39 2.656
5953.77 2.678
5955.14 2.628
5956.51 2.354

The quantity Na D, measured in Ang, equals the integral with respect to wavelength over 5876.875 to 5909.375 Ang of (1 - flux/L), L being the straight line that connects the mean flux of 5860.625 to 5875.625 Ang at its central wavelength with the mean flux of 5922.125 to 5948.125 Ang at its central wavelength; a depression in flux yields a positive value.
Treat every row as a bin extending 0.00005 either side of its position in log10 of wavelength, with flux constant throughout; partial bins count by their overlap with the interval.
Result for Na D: 1.69 Ang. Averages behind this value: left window 2.92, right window 2.88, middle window 2.75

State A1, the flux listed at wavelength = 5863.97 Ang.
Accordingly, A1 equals 2.816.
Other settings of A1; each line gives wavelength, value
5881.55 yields 2.67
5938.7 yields 2.973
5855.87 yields 2.535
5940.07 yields 3.039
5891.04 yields 2.209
